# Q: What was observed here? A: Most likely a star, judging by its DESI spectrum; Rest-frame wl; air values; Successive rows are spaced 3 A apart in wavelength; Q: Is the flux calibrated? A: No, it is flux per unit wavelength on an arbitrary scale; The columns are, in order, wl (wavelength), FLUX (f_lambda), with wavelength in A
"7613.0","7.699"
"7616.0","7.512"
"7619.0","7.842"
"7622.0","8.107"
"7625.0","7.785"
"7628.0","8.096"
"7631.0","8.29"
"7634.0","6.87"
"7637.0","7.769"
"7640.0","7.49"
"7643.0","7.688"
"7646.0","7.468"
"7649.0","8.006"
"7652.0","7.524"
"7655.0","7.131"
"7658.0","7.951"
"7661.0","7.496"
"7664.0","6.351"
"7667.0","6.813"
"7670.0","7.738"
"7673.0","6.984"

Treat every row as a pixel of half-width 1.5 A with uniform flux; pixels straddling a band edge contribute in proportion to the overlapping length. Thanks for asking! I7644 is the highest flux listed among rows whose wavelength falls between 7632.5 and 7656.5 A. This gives 8.006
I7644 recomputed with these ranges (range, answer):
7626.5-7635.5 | 8.29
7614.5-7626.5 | 8.107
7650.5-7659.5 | 7.951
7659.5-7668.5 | 7.496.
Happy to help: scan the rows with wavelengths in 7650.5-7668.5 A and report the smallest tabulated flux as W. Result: 6.351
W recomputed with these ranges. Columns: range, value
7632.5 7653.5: 6.87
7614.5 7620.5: 7.512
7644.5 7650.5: 7.468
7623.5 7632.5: 7.785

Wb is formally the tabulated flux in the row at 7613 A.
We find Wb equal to 7.699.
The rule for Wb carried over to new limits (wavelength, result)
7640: 7.49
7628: 8.096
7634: 6.87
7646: 7.468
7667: 6.813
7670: 7.738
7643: 7.688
